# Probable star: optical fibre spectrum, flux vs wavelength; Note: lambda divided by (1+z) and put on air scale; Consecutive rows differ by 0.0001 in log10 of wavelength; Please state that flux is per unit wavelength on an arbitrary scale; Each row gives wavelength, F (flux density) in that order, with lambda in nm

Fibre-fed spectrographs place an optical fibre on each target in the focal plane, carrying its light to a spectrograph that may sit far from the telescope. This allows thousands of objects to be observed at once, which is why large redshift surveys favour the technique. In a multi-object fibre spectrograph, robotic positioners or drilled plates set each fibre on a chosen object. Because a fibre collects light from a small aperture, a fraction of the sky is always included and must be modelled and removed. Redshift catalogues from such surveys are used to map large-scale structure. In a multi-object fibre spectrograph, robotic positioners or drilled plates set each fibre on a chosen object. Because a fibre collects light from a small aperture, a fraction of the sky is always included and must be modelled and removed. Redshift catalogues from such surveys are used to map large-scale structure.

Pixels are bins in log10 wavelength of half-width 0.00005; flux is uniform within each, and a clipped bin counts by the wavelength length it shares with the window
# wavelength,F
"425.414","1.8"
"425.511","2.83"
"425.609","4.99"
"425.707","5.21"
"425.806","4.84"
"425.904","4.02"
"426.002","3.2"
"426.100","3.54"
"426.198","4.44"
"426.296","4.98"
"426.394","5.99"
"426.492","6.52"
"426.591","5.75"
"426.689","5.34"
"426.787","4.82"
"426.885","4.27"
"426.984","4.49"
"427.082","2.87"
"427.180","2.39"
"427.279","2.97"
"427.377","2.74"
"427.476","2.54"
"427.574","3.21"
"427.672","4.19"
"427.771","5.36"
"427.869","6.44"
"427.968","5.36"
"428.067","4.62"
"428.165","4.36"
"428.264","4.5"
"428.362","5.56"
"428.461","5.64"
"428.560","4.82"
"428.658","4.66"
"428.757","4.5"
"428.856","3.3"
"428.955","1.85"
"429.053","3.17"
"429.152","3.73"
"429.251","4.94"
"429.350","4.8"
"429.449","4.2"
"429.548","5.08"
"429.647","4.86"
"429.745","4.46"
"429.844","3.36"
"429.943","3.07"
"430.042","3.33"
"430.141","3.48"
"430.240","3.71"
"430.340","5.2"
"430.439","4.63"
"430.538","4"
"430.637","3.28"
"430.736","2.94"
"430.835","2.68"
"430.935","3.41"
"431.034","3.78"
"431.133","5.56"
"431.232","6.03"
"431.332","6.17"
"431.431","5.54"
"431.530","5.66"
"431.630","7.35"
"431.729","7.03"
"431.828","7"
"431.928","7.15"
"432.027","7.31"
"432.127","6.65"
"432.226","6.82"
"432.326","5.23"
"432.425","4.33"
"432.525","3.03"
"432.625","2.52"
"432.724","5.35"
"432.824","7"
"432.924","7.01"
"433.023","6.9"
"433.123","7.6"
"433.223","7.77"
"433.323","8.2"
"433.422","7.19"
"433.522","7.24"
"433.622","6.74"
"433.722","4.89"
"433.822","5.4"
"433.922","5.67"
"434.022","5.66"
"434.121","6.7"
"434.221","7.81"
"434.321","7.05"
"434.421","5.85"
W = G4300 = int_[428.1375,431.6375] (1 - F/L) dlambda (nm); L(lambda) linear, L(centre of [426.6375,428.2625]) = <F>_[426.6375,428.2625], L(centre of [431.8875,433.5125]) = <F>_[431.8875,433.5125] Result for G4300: 0.53 nm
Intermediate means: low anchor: 4.14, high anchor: 6.27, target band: 4.34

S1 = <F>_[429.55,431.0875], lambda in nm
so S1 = 3.79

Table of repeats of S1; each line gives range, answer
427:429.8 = 4.19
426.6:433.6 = 4.88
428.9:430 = 3.95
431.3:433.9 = 6.27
